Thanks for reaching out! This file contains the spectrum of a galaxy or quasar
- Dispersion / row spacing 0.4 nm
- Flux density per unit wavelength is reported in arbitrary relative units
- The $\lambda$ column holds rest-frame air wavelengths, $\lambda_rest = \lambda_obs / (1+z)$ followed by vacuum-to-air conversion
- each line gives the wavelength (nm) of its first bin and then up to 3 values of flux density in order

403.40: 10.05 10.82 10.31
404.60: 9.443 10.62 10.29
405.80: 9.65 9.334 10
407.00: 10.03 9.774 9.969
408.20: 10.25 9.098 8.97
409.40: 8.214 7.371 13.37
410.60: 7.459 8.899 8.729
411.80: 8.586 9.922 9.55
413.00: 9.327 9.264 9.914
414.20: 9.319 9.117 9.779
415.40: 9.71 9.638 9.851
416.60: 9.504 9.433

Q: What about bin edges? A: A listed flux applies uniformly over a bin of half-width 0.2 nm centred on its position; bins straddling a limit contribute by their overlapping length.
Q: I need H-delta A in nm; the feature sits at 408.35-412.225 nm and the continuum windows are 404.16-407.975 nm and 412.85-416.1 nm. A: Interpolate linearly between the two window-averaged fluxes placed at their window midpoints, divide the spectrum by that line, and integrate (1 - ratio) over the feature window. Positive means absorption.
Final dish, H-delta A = 0.27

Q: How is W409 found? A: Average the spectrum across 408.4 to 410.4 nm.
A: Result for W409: 9.4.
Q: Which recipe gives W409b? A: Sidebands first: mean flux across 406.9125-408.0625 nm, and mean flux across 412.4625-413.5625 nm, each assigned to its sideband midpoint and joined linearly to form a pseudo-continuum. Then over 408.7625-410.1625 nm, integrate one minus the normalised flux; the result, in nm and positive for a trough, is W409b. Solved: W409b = 0.13 nm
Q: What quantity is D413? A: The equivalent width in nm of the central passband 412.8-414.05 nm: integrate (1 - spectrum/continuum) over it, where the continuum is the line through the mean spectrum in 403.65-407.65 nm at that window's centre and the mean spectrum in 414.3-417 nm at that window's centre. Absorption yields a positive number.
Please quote 0.02 nm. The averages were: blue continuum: 10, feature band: 9.49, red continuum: 9.58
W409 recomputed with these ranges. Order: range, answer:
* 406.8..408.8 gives 9.82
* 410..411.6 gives 9.61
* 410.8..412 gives 8.74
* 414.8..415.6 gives 9.74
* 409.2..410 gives 7.79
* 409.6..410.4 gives 10.4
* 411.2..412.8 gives 9.2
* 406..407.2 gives 9.79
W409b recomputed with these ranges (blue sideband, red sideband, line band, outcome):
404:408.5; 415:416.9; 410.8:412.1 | 0.129 nm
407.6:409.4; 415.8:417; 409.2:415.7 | 0.162 nm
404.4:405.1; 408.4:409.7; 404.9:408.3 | -0.211 nm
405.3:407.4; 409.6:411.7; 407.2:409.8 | 0.073 nm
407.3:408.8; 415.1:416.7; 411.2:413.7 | 0.121 nm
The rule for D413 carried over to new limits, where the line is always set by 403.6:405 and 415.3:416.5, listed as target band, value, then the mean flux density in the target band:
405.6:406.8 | 0.059 nm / 9.66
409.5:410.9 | 0.098 nm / 9.28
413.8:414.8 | 0.044 nm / 9.36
